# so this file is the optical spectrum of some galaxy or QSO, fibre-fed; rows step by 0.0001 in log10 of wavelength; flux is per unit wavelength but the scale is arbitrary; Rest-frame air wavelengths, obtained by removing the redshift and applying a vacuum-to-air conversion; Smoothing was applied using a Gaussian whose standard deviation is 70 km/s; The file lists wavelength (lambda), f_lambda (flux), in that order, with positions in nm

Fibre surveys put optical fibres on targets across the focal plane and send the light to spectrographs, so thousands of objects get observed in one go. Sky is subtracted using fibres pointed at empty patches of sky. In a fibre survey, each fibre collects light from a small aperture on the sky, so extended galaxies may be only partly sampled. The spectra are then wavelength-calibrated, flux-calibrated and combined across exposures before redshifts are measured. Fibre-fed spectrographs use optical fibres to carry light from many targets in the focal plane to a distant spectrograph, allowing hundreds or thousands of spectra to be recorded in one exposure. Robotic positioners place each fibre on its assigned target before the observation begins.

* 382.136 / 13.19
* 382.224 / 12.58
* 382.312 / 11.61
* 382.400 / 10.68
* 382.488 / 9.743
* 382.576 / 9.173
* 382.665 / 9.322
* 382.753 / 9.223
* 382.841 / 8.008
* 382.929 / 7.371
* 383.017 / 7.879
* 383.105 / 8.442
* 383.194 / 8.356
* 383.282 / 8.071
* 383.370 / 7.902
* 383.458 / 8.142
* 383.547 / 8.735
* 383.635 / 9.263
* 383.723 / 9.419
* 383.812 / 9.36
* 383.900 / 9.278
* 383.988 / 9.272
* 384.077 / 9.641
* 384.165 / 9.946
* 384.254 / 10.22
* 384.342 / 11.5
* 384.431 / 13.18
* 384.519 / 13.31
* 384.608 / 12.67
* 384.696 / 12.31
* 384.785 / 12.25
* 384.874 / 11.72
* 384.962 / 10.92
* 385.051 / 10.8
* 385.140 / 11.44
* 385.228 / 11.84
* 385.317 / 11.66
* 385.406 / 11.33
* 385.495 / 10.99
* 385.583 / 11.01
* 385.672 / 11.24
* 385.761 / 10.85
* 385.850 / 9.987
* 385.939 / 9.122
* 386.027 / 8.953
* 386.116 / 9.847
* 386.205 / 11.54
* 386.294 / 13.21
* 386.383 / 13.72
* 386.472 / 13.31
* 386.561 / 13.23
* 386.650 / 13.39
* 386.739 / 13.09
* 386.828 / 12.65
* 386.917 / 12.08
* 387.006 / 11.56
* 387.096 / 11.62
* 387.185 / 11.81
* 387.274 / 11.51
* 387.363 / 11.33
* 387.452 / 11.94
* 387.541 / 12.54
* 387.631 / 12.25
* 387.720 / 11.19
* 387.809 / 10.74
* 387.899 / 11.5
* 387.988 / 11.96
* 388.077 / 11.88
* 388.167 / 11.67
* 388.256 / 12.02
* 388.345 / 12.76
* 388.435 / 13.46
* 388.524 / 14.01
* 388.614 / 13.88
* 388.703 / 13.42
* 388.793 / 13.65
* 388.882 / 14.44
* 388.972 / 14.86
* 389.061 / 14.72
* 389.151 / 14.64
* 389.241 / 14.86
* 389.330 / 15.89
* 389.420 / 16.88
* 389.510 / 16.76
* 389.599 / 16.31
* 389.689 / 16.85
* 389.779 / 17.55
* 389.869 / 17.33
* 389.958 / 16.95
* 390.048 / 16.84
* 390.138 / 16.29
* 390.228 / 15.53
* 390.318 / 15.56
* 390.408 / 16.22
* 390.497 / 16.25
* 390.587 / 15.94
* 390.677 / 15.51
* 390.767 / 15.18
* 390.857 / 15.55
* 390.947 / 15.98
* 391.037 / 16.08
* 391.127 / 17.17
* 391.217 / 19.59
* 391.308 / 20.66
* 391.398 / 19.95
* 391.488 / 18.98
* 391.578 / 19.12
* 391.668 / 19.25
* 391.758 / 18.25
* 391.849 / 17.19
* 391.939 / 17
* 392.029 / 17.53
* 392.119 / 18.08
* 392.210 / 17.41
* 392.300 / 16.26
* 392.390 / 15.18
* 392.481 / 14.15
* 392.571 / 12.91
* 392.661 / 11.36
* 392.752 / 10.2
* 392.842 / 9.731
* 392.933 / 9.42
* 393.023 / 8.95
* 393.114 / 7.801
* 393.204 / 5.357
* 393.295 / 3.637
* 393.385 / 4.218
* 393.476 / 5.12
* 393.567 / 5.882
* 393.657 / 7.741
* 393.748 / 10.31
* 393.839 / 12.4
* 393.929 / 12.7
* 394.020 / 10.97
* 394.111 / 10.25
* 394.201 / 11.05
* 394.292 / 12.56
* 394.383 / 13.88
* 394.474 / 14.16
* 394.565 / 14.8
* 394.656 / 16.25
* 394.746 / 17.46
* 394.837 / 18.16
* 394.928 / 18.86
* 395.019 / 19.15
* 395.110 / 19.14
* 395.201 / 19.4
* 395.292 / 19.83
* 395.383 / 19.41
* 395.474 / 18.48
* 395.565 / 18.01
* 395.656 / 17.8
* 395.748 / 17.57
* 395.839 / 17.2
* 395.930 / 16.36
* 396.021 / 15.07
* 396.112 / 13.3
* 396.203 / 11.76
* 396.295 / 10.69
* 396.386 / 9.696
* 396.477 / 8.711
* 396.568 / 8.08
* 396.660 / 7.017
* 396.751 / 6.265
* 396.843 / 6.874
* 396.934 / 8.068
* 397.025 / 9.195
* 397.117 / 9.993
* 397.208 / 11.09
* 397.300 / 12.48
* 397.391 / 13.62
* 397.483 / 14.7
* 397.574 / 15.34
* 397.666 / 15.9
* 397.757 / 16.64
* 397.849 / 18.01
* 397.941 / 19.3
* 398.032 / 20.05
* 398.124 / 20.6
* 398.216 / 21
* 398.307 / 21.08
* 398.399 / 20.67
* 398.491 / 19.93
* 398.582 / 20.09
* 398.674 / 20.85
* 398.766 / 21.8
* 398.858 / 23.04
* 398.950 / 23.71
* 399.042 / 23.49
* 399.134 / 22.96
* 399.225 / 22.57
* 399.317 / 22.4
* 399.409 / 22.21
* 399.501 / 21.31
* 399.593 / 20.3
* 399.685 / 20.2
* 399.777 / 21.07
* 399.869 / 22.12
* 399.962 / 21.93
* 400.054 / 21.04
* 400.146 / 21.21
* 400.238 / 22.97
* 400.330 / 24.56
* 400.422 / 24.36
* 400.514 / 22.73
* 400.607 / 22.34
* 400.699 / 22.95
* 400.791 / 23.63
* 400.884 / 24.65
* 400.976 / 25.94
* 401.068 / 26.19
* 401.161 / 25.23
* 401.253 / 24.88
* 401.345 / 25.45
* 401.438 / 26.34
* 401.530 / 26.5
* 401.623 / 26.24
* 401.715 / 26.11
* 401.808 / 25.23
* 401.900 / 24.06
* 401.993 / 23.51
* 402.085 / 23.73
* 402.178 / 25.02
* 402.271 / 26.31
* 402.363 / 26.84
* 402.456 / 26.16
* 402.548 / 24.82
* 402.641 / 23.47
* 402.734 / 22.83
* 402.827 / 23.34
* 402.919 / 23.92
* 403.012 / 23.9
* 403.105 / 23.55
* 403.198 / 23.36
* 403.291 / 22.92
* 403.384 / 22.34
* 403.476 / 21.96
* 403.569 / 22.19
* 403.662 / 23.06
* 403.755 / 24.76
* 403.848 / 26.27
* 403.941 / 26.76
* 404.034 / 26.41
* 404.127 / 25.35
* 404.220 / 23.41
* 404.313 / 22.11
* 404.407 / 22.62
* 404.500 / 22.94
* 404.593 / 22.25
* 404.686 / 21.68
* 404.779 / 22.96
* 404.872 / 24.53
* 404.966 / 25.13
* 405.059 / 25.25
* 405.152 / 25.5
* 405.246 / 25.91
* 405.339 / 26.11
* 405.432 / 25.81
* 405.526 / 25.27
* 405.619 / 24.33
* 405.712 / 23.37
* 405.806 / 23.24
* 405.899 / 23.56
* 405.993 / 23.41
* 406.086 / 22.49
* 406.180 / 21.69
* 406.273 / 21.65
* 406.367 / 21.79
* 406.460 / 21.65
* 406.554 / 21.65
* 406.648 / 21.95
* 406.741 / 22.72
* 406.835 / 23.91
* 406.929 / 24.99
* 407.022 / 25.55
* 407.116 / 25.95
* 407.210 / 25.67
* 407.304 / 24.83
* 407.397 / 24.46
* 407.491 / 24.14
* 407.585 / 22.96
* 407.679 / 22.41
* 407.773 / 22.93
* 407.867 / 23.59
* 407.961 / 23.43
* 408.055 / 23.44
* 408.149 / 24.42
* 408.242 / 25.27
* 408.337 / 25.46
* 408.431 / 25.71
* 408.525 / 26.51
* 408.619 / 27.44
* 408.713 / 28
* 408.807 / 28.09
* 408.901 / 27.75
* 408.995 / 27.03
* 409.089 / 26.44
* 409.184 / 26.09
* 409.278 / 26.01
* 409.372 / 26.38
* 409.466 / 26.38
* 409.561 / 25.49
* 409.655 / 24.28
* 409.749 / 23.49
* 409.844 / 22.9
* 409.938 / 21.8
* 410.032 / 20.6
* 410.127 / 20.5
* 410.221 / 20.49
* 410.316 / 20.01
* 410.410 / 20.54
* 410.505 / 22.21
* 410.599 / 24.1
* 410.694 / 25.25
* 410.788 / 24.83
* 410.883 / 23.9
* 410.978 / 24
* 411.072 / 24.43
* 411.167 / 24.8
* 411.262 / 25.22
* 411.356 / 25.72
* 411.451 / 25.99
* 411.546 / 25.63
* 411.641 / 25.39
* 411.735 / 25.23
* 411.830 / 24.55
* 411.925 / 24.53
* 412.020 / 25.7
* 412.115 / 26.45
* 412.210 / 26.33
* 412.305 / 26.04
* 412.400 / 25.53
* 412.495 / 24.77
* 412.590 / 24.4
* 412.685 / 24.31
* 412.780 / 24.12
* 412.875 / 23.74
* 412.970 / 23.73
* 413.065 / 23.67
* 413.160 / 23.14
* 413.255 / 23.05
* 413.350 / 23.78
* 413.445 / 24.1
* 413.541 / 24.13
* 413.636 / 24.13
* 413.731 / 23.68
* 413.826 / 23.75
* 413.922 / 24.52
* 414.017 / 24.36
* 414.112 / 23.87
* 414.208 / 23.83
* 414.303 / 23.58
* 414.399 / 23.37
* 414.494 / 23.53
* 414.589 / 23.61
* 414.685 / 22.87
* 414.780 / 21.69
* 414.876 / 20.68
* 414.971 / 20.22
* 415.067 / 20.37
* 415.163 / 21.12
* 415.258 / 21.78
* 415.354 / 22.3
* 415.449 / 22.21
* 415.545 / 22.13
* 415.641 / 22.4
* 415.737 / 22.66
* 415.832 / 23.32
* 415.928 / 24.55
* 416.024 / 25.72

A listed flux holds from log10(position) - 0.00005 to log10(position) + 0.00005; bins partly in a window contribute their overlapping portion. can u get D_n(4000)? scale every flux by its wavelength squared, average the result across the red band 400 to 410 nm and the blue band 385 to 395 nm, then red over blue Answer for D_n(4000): 1.9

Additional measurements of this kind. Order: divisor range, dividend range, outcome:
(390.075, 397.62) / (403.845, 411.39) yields 1.87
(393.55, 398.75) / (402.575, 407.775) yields 1.68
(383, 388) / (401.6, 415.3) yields 2.45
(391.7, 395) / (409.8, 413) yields 2.11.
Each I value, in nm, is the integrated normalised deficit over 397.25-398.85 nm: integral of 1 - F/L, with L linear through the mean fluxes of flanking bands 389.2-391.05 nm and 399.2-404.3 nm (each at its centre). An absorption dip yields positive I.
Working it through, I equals 0.225 nm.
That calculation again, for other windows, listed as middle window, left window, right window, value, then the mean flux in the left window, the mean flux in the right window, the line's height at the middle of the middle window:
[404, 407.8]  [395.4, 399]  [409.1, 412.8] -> -0.492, 15.4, 24.3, 21.1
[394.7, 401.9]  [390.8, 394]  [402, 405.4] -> 0.065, 13.4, 24.2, 19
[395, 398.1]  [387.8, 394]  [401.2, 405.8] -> 0.731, 14.1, 24.4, 18.7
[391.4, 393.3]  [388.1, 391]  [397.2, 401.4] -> 0.313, 15.2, 21.2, 16.9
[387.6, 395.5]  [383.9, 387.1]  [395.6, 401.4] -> 0.115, 11.5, 18.5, 14.7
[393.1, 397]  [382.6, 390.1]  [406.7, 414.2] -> 0.919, 11.9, 24.5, 16.5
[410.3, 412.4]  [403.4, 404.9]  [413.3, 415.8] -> -0.141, 23.7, 22.9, 23.1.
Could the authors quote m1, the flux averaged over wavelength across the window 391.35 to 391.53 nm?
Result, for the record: 19.5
